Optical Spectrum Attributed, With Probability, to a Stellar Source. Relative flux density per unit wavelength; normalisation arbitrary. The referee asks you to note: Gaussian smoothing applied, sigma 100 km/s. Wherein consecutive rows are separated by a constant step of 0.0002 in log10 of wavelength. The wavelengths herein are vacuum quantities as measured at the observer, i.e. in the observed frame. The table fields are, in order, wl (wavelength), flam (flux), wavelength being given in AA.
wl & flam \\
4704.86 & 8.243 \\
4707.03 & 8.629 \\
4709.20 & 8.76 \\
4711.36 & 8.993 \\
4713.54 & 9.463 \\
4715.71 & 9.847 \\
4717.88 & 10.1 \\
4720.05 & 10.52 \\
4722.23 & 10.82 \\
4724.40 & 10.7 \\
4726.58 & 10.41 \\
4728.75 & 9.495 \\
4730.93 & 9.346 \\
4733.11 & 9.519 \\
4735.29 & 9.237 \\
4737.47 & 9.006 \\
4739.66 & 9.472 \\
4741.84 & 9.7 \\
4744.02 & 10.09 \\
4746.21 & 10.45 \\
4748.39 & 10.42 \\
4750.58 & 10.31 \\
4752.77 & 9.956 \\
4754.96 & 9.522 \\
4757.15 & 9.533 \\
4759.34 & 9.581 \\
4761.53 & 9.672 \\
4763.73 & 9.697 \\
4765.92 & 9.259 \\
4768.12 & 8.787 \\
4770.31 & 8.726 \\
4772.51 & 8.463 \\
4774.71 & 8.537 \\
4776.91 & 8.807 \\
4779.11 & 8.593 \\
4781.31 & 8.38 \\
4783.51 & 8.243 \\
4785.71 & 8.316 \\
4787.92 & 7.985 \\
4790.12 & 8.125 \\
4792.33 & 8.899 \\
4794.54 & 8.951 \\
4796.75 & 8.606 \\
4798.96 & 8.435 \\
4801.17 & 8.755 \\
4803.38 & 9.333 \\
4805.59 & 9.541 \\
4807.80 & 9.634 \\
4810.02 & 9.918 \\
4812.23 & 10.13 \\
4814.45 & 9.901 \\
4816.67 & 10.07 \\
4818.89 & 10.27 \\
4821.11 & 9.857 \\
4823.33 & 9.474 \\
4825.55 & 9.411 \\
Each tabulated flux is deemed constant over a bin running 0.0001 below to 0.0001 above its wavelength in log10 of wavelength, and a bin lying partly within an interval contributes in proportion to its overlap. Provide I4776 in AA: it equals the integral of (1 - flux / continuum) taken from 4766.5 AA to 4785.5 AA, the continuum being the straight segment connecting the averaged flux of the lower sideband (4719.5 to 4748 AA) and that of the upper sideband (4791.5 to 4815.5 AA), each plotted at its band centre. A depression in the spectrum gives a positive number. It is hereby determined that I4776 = 1.91 AA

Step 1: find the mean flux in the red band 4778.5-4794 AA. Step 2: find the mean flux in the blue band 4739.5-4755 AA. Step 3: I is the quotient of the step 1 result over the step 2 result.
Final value 0.83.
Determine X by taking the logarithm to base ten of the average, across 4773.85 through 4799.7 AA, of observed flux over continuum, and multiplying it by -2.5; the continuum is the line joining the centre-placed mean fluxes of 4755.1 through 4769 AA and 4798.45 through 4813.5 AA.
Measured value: 0.115 mag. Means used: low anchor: 9.44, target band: 8.49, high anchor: 9.44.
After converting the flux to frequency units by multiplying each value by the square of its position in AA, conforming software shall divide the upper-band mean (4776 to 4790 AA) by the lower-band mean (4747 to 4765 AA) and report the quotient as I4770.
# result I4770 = 0.9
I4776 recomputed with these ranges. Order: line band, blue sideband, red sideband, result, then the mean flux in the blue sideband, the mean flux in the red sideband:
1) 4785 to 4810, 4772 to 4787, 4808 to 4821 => 1.2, 8.47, 10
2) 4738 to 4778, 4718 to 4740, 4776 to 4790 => -1.9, 9.87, 8.37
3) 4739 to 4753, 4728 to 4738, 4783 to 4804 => -1.4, 9.33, 8.56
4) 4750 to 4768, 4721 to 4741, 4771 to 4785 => -1.2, 9.78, 8.51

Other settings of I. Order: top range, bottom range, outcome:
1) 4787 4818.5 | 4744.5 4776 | 0.97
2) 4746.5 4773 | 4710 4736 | 0.97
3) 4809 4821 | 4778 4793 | 1.20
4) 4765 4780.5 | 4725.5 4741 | 0.92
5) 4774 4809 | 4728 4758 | 0.90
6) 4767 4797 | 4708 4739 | 0.88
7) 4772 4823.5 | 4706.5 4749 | 0.93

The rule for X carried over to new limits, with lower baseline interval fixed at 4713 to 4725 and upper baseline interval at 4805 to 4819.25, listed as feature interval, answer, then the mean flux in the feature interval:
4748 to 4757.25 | 0.02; 9.95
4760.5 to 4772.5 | 0.11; 9.15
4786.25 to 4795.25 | 0.18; 8.45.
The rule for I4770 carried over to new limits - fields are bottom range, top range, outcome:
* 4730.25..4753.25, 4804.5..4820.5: 1.05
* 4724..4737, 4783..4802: 0.90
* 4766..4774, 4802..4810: 1.11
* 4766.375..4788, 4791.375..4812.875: 1.09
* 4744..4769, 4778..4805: 0.89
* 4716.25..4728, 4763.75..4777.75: 0.86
